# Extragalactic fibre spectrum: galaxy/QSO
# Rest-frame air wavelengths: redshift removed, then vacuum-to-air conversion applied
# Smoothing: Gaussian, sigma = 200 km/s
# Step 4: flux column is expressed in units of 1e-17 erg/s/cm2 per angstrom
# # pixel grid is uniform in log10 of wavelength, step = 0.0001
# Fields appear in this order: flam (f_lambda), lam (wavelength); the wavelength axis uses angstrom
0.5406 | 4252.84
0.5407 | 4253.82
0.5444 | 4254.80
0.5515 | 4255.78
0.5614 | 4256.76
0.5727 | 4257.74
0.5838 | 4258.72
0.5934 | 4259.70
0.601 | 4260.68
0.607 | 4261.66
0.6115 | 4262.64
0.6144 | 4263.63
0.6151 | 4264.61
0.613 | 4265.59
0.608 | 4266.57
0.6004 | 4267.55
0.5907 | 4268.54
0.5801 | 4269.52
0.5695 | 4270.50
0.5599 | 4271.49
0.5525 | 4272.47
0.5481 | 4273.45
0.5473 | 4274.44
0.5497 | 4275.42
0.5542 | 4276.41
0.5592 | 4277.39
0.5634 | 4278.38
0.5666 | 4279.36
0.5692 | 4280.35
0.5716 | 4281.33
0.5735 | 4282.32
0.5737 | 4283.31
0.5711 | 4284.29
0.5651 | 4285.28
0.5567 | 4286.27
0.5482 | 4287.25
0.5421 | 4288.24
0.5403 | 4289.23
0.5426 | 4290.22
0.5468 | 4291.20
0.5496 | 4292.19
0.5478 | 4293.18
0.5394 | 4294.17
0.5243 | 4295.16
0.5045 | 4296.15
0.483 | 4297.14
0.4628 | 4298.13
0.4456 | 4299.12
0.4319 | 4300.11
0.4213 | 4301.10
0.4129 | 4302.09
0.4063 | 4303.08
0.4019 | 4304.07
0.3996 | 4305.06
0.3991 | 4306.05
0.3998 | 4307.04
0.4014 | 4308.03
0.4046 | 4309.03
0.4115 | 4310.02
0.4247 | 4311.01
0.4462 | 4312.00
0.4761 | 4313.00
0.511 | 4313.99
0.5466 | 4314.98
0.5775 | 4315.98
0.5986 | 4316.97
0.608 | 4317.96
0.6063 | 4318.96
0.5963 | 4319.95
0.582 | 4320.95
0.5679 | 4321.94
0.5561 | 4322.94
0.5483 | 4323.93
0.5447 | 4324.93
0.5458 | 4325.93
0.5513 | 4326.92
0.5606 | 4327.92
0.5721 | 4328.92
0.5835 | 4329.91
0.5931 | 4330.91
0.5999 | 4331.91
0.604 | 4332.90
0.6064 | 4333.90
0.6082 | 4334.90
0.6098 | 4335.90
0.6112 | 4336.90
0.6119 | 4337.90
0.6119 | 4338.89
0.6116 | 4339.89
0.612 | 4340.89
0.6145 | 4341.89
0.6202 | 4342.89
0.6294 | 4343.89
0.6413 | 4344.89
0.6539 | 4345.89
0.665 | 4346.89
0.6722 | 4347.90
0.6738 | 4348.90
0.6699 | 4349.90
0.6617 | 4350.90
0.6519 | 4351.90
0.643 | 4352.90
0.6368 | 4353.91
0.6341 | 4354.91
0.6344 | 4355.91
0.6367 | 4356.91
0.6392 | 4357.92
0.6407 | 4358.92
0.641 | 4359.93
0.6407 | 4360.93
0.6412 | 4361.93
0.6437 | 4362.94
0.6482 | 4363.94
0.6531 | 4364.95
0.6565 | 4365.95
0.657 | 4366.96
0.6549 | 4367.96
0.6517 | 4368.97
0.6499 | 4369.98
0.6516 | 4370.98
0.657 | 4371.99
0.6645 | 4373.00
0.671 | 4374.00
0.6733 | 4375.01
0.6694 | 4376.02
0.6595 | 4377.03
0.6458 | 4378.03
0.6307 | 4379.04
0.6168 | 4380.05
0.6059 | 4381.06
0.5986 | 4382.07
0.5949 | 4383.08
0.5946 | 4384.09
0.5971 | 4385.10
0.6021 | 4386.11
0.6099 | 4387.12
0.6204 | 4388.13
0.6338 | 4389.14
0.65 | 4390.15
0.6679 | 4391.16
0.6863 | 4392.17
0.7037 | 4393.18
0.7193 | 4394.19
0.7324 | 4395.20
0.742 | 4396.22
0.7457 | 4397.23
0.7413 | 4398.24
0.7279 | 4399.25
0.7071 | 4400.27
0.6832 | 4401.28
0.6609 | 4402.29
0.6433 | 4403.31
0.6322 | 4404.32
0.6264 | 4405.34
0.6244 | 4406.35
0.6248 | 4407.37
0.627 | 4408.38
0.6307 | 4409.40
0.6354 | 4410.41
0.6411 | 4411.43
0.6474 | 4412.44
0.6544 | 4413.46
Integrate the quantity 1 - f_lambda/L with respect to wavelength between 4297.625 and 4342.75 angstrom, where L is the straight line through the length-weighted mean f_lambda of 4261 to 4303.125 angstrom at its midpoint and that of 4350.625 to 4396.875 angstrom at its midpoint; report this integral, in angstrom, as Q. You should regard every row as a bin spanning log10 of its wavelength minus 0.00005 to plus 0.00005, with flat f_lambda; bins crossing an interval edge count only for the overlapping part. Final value 4.8 angstrom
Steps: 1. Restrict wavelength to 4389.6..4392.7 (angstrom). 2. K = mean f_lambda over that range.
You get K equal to 0.669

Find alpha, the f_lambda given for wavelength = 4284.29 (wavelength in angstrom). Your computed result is 0.5711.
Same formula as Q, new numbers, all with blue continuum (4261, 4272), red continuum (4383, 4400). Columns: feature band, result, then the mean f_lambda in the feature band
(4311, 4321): 1.3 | 0.547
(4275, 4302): 3.5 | 0.531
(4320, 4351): 1.6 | 0.605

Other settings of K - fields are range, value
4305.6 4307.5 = 0.4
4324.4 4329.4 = 0.554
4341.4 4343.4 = 0.617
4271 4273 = 0.558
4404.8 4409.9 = 0.626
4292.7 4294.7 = 0.543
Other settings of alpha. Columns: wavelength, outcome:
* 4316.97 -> 0.5986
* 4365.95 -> 0.6565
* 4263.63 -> 0.6144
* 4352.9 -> 0.643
